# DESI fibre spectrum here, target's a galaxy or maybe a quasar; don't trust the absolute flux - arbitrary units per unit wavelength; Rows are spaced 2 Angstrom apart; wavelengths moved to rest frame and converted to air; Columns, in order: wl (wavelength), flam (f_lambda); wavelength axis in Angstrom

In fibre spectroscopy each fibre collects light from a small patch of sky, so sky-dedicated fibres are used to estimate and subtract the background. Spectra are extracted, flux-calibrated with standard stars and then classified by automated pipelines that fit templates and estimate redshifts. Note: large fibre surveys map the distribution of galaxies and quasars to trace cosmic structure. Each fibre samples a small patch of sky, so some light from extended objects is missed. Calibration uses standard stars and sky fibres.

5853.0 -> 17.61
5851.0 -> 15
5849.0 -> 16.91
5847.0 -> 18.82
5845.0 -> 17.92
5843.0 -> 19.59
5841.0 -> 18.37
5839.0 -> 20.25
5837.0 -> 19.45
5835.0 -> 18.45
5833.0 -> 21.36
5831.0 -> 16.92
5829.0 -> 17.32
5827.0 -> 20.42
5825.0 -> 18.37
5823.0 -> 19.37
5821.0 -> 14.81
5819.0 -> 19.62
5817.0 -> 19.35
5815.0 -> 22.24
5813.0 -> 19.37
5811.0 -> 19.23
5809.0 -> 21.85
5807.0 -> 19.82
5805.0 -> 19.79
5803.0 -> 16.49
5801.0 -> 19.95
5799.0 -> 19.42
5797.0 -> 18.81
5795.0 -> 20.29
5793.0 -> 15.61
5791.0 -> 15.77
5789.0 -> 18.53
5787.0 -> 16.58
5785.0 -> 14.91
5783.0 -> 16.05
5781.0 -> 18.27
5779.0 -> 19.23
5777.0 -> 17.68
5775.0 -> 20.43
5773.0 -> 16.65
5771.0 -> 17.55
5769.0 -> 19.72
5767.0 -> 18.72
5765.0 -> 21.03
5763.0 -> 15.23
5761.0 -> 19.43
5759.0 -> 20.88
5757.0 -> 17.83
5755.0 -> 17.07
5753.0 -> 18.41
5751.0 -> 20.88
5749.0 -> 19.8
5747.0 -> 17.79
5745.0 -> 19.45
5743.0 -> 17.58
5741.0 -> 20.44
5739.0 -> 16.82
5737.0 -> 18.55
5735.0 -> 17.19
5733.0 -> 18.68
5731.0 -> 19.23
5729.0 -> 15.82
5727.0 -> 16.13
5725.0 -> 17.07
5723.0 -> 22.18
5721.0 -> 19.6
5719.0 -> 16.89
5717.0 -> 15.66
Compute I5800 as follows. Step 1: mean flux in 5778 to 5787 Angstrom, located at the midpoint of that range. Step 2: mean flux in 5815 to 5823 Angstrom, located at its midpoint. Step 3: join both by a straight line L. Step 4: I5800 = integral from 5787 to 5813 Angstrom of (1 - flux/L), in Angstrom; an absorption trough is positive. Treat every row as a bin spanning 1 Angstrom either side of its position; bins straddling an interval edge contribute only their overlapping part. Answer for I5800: -1.3 Angstrom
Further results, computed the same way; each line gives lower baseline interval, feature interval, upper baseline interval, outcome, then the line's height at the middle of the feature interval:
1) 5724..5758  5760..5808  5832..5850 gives 0.94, 18.5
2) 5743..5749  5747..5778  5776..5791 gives -1.22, 18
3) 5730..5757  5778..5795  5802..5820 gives 1.98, 19.3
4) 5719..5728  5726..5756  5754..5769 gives 0.56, 18.6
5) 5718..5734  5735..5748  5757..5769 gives 0.14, 18.5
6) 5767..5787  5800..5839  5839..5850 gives -2.04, 18.2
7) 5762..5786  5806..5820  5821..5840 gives -1.22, 18.6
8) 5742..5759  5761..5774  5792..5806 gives 0.31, 18.7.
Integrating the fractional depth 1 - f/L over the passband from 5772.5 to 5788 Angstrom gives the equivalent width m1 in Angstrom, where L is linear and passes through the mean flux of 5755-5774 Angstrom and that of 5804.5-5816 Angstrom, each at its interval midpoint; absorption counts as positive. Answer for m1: 1.3 Angstrom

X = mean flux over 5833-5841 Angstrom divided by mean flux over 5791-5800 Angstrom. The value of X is 1.1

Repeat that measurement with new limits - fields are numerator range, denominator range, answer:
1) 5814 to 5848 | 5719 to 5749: 1.04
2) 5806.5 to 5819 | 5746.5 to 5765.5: 1.08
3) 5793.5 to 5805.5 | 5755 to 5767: 1.01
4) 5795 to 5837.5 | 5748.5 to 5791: 1.05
